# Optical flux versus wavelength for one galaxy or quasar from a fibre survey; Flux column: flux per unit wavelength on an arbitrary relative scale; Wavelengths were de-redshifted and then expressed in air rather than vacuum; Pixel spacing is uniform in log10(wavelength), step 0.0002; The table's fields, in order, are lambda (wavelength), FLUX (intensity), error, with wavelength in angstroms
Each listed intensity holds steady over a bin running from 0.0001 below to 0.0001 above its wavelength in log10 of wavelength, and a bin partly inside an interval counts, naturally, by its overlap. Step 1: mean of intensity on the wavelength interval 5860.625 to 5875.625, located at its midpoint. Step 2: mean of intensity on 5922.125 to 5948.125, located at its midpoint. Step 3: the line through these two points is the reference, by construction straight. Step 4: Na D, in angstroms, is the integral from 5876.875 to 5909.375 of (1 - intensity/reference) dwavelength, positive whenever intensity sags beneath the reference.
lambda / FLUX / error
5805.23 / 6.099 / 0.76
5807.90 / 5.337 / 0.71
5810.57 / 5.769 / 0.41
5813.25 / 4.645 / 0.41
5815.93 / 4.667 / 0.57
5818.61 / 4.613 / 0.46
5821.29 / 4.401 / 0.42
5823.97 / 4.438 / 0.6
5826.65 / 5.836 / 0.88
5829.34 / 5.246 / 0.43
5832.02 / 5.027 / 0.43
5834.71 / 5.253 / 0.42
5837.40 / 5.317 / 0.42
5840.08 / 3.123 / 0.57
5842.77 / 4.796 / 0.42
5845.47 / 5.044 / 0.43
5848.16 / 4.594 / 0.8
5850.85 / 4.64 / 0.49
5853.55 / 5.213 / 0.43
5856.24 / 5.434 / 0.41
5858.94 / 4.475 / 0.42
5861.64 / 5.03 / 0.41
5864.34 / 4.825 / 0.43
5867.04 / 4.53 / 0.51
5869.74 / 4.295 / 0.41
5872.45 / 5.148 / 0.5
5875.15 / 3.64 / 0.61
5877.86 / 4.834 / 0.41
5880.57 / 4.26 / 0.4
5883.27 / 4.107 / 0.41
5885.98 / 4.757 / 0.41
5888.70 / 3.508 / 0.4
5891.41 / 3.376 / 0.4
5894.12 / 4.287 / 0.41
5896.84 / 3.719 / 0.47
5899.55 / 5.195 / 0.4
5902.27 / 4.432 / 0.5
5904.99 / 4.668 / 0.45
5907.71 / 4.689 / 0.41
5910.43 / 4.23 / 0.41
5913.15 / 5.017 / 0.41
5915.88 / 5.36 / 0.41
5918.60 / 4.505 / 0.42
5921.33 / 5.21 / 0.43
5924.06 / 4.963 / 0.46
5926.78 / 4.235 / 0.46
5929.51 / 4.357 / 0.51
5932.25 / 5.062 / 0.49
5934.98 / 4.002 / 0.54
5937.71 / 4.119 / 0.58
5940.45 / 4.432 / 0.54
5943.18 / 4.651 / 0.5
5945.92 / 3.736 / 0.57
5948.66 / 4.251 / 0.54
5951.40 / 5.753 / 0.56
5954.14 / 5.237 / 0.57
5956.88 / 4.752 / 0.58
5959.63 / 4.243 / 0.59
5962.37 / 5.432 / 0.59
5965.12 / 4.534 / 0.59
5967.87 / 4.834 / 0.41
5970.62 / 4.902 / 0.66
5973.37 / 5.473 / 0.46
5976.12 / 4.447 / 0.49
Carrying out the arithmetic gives 1.6 angstroms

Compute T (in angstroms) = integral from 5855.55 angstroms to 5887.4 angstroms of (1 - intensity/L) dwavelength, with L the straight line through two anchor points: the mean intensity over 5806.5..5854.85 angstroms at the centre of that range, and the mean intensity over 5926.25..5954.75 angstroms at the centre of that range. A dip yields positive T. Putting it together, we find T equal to 1.1 angstroms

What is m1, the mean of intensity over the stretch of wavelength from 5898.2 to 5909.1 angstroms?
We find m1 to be 4.74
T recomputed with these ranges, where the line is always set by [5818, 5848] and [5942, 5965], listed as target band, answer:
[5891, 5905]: 1.40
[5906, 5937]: 0.55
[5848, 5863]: -0.35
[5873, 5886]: 1.27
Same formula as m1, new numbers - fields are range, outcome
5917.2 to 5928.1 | 4.74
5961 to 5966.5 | 4.98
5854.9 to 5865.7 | 4.94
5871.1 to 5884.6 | 4.4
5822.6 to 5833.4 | 5.13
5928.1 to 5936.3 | 4.47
